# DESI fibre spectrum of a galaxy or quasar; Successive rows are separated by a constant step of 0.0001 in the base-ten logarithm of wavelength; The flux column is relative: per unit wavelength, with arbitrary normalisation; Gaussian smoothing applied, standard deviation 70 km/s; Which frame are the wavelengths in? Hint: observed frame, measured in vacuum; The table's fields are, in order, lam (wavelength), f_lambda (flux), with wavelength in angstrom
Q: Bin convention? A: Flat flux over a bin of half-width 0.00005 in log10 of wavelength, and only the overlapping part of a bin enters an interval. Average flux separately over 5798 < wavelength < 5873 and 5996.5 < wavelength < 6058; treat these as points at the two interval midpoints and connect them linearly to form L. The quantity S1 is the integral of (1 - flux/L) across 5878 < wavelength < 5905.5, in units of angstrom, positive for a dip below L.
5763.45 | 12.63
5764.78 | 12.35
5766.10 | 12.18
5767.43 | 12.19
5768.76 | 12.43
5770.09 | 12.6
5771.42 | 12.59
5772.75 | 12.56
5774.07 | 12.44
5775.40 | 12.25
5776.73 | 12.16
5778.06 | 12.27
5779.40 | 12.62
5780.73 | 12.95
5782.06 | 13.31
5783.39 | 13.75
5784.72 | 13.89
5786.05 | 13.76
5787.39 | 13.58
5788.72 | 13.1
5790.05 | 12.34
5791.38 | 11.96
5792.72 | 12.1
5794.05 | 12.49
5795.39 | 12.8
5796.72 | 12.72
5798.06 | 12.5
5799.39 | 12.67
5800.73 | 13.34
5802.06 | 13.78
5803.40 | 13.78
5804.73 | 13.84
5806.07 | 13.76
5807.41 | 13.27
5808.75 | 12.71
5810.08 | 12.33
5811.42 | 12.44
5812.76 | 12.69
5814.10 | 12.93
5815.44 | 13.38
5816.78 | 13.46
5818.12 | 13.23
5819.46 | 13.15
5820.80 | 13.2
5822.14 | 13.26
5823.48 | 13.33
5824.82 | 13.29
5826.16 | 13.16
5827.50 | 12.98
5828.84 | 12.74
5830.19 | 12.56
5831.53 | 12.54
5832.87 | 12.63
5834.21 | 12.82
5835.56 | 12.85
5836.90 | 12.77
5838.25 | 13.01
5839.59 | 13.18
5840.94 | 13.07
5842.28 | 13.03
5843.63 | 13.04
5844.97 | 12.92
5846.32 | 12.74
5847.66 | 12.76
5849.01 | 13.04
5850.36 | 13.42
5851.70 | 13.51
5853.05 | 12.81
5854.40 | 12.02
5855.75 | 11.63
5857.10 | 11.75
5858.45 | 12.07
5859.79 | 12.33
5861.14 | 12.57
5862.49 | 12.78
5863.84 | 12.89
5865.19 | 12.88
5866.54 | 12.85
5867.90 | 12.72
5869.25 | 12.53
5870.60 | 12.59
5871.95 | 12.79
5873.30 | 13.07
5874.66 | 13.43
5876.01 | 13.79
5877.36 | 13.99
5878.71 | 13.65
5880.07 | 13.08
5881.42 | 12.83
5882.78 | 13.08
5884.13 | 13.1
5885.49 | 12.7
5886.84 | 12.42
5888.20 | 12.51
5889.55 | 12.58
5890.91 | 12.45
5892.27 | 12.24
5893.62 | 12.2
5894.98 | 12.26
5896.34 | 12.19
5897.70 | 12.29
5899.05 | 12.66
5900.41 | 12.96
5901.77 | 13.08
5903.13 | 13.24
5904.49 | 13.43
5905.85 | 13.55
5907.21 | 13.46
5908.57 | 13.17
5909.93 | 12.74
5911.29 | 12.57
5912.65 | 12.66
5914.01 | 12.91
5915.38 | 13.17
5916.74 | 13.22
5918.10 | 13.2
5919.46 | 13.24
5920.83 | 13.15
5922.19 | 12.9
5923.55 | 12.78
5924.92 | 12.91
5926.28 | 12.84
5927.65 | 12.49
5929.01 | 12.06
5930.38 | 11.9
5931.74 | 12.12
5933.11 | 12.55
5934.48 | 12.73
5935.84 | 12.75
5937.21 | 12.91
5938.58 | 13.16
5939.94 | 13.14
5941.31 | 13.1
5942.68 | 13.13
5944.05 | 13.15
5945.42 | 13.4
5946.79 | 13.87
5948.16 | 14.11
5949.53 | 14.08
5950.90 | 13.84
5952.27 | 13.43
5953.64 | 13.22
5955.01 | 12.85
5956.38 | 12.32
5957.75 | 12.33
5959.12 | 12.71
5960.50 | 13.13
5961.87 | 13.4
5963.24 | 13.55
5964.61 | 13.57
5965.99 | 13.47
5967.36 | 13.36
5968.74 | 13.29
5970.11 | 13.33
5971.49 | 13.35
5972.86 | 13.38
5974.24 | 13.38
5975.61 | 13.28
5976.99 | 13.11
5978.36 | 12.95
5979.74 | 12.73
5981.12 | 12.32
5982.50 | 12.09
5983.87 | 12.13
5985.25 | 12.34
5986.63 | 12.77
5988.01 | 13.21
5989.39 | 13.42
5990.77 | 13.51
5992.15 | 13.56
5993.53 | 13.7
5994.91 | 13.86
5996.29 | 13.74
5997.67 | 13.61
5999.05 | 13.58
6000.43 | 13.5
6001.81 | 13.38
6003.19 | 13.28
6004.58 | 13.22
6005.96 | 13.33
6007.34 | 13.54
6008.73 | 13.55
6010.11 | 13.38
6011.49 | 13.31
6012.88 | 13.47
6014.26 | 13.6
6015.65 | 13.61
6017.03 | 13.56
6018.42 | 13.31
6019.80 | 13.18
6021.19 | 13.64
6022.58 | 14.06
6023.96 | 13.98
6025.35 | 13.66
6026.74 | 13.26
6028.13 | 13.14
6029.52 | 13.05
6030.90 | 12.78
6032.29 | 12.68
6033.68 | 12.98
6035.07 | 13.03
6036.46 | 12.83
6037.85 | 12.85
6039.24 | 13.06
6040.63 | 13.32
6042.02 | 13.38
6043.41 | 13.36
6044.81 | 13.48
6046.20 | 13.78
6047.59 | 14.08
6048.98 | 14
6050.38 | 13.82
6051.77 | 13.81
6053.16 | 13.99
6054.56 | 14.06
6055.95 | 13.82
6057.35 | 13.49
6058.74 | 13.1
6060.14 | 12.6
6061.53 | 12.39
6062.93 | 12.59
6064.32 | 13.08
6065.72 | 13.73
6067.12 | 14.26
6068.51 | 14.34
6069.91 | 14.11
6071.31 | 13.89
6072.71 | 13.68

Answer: 0.6 angstrom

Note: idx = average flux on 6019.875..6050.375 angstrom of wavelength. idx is 13.4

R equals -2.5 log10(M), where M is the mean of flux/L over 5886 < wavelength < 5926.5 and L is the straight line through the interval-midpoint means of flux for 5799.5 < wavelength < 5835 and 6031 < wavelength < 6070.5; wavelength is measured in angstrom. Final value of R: 0.03 mag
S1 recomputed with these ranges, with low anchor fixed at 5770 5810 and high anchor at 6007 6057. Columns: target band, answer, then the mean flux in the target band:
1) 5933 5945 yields 0.2 angstrom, 13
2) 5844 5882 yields 0.7 angstrom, 12.8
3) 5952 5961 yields 0.3 angstrom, 12.8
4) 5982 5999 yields 0.2 angstrom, 13.2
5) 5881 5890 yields 0.3 angstrom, 12.7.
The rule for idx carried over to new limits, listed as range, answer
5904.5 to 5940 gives 12.9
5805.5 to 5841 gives 13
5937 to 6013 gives 13.2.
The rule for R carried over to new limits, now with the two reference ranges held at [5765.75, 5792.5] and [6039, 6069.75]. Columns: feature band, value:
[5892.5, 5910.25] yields 0.02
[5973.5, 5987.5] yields 0.05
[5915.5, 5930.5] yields 0.03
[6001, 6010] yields 0.00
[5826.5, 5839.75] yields 0.01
